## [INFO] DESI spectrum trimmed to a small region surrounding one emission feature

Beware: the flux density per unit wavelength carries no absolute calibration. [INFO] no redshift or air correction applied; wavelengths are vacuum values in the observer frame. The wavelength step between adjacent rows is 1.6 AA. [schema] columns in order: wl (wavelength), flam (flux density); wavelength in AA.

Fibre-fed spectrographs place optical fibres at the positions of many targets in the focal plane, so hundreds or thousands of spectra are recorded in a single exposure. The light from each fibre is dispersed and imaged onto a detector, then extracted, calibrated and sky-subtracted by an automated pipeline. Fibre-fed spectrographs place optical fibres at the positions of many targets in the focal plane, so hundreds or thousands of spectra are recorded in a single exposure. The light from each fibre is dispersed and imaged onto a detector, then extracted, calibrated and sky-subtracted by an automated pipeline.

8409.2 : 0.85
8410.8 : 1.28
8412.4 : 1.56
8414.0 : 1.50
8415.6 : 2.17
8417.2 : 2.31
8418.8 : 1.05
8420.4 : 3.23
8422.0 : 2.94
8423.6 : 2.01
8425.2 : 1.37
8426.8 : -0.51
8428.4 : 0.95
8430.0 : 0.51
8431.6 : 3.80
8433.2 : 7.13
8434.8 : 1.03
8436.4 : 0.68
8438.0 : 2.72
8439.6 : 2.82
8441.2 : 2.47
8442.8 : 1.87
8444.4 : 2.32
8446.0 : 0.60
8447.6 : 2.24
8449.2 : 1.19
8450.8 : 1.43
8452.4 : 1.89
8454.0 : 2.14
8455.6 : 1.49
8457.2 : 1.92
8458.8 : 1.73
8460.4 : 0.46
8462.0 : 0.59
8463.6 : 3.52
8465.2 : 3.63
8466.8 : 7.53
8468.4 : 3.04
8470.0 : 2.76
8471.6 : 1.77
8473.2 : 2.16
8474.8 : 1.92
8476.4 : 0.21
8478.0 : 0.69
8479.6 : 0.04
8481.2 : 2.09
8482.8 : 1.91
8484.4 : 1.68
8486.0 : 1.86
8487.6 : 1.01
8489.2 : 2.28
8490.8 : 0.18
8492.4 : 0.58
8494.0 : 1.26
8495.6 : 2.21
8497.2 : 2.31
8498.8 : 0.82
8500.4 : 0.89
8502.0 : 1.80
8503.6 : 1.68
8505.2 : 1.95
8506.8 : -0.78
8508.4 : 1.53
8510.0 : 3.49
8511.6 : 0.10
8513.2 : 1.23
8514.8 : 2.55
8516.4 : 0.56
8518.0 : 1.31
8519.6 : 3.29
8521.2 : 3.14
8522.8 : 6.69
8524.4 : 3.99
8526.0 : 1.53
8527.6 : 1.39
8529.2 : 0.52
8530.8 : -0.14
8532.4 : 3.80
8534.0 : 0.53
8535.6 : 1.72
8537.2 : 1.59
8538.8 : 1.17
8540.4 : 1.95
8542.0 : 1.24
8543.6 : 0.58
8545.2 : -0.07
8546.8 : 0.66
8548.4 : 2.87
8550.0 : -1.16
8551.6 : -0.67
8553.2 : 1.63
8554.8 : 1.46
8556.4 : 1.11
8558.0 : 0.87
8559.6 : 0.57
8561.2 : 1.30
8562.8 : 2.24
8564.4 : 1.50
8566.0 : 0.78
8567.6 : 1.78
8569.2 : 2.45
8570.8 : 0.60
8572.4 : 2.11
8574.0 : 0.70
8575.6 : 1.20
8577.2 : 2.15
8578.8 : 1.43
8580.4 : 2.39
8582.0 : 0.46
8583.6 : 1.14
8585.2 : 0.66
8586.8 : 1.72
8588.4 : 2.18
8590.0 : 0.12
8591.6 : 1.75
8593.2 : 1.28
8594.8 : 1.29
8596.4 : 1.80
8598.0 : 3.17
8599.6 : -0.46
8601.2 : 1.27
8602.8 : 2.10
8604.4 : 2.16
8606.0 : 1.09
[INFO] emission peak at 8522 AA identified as [O III]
